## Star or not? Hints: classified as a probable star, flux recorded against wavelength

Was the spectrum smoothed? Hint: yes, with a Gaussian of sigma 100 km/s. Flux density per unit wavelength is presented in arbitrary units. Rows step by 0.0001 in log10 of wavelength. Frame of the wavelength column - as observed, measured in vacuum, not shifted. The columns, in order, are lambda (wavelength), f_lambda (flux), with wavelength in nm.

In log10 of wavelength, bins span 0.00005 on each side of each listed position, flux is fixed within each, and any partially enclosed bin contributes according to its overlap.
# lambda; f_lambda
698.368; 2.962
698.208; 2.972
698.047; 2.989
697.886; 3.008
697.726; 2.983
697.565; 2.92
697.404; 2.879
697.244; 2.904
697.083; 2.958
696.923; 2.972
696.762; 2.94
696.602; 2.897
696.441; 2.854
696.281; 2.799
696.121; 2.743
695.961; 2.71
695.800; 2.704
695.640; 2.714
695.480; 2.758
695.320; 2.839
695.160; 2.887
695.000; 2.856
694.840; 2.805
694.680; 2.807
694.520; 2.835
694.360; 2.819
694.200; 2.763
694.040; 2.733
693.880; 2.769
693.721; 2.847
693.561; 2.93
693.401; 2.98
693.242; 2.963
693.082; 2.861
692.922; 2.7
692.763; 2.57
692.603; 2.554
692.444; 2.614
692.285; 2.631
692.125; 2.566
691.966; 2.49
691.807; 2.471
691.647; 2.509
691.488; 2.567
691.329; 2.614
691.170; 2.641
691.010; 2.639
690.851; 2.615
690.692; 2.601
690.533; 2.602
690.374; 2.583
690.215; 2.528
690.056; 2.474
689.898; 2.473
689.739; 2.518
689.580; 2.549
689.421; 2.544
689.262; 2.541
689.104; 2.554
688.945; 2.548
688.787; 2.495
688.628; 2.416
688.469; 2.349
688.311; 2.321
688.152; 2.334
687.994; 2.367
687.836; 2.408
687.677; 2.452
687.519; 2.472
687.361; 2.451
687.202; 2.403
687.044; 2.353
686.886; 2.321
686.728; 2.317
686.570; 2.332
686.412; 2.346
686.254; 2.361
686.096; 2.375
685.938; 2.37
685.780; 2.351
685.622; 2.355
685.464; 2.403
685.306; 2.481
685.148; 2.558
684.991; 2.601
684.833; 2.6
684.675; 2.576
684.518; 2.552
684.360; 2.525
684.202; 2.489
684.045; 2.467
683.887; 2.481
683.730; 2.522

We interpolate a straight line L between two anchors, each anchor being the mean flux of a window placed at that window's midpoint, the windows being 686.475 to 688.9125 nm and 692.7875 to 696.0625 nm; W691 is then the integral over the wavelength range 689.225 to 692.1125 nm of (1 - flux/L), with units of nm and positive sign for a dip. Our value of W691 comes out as 0.02 nm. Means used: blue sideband 2.39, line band 2.55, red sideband 2.81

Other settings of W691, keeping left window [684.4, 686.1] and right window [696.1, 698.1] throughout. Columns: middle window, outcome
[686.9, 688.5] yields 0.11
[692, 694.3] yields 0.02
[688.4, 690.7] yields 0.11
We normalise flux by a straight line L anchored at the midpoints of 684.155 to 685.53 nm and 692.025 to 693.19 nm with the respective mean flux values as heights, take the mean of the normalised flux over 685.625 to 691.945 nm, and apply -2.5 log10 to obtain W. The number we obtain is 0.05 mag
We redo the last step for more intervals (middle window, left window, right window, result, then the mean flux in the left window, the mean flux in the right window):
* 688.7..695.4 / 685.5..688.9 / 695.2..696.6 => -0.026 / 2.38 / 2.78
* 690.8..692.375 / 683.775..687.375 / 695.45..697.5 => 0.035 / 2.44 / 2.84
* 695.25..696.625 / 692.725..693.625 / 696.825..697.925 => 0.052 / 2.84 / 2.94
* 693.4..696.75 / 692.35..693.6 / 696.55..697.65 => 0.014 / 2.77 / 2.92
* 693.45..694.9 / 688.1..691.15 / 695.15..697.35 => -0.032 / 2.51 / 2.83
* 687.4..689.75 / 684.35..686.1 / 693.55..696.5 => 0.057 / 2.48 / 2.8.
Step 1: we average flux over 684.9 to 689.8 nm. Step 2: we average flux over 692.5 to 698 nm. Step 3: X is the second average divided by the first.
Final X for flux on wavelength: 1.17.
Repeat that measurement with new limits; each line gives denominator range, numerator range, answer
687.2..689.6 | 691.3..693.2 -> 1.06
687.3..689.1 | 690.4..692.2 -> 1.06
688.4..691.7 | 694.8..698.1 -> 1.13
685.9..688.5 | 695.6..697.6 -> 1.20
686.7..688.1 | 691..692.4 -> 1.07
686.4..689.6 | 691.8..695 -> 1.13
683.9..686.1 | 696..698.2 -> 1.17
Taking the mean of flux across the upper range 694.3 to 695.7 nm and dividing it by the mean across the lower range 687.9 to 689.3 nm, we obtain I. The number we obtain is 1.16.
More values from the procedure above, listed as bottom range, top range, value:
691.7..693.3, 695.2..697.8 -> 1.08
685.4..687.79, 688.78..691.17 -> 1.08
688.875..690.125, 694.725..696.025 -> 1.10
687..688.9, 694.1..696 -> 1.16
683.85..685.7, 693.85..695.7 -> 1.12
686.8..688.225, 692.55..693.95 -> 1.17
